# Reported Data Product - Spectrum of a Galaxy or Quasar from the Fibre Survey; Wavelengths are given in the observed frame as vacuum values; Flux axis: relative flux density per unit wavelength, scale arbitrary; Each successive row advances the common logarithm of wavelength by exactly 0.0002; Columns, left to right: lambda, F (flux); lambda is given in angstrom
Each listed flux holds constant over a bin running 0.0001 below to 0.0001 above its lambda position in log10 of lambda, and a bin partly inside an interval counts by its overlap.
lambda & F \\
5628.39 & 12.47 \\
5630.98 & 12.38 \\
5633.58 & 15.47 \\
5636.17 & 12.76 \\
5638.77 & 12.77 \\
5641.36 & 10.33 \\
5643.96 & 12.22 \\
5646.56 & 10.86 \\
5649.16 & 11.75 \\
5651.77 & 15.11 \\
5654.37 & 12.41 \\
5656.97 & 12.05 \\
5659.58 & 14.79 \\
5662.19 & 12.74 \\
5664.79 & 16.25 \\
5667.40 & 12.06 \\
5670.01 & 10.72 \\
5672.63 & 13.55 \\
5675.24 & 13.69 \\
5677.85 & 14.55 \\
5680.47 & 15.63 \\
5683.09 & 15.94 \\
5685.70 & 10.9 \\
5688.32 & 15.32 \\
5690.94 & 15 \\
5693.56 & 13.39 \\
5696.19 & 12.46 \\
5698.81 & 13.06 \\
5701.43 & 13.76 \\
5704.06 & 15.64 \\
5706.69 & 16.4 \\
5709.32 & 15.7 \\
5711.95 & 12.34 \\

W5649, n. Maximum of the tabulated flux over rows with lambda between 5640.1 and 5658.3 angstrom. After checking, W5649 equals 15.11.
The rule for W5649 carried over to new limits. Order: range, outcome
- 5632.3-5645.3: 15.47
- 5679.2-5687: 15.94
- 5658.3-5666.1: 16.25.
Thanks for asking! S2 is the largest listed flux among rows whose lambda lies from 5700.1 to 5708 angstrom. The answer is 16.4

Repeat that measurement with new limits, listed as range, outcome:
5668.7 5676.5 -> 13.69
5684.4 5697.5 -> 15.32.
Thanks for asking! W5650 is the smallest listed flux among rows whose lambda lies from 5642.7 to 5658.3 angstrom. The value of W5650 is 10.86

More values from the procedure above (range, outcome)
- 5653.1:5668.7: 12.05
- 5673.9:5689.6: 10.9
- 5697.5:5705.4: 13.06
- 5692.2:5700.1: 12.46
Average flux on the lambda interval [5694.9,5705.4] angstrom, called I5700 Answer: 13.7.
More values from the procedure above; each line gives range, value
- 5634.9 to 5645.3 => 12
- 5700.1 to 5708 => 15.3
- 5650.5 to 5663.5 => 13.4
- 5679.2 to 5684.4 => 15.8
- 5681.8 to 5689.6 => 14.1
